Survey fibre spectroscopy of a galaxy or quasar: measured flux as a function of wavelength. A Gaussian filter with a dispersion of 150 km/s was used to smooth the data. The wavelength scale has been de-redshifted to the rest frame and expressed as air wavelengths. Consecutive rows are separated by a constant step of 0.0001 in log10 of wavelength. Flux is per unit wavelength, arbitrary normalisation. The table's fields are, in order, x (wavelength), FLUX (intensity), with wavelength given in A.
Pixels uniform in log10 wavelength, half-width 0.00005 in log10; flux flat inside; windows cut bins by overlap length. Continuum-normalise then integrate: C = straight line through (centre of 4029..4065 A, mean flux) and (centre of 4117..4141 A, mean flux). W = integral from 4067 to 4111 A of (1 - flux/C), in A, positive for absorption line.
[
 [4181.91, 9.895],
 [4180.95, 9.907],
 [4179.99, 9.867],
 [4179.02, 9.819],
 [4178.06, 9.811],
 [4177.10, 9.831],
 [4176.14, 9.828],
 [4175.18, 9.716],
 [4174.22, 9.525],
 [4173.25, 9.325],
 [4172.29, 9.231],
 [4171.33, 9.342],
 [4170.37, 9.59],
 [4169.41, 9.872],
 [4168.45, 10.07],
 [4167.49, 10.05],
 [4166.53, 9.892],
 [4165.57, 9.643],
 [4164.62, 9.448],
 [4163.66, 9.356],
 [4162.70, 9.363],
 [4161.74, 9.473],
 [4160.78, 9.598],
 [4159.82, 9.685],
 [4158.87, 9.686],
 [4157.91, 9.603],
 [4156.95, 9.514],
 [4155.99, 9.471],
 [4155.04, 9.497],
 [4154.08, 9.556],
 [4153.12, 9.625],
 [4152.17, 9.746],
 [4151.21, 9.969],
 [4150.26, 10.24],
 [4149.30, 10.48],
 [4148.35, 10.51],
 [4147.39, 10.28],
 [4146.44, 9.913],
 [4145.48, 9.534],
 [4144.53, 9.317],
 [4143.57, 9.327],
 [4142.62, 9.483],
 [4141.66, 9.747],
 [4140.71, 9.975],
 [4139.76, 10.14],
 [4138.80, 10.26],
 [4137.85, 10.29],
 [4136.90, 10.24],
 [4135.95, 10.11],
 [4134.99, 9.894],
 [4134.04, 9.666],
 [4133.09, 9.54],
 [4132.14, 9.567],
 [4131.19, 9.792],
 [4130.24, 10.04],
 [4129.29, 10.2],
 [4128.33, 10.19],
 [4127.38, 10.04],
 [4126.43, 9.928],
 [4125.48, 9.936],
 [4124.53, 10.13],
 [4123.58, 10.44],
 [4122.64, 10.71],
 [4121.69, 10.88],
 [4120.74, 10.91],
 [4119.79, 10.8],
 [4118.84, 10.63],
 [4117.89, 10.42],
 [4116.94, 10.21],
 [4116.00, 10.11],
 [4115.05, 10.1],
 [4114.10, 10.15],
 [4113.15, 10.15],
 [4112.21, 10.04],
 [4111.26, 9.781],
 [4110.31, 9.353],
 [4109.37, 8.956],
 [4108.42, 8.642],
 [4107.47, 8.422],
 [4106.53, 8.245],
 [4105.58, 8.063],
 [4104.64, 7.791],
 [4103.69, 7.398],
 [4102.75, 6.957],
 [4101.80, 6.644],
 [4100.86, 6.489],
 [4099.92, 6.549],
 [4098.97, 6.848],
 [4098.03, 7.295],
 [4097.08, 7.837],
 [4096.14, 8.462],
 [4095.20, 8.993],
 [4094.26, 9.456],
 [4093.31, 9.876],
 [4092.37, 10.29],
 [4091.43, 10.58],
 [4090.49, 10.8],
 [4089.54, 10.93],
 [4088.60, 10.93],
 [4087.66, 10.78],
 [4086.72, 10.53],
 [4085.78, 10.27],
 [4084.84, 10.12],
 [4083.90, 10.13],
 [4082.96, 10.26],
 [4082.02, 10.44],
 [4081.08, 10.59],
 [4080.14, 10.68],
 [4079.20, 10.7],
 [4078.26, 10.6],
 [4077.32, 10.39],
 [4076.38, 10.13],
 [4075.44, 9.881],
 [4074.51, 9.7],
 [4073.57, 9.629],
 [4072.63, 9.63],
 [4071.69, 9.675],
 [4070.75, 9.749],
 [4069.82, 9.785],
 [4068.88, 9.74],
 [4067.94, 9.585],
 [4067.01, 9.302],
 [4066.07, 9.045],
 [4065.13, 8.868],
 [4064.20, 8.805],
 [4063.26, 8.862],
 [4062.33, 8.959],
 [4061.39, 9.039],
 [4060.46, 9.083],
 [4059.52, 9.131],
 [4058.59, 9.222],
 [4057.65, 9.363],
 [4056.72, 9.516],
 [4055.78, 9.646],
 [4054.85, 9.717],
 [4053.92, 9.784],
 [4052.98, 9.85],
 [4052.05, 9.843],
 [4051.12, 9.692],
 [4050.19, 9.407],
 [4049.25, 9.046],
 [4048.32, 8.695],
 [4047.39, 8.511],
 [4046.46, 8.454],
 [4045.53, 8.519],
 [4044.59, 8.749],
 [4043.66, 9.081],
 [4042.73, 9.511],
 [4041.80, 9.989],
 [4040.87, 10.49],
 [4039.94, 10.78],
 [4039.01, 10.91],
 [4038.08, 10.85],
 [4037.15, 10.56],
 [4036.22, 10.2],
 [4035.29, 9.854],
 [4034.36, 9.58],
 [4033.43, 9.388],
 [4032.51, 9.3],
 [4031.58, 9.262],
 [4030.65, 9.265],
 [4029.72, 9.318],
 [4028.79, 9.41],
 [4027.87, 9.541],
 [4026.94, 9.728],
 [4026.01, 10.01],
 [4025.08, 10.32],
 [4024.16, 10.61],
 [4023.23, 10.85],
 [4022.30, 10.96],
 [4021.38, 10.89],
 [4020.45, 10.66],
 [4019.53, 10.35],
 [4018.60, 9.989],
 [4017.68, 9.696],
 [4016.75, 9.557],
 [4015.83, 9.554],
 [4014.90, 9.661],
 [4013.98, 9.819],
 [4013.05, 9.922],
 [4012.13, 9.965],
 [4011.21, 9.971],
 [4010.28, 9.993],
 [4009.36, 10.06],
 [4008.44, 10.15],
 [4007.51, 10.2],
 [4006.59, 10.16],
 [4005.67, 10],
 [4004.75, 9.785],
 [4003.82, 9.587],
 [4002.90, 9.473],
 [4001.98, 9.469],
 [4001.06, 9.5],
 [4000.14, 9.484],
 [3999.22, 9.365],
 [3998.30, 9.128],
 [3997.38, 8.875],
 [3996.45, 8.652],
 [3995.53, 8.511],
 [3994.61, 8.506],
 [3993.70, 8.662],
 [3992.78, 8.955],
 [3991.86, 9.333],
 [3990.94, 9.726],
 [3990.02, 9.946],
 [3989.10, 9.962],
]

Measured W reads 2.3 A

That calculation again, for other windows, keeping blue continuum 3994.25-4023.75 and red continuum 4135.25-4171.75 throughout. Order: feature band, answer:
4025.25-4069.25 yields 1.3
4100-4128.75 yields 1.2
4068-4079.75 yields -0.2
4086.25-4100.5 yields 0.7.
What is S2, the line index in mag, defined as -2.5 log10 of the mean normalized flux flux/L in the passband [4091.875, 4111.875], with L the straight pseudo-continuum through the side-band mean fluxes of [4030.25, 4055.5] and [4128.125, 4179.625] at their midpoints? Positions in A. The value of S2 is 0.18 mag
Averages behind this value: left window 9.61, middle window 8.22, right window 9.77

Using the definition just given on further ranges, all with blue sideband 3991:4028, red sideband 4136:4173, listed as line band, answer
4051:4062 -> 0.03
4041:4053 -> 0.06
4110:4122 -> -0.06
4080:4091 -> -0.08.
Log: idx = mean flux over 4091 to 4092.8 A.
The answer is 10.4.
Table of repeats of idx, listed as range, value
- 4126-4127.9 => 9.99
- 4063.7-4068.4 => 9.12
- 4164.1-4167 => 9.68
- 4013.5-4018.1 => 9.64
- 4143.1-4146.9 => 9.5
